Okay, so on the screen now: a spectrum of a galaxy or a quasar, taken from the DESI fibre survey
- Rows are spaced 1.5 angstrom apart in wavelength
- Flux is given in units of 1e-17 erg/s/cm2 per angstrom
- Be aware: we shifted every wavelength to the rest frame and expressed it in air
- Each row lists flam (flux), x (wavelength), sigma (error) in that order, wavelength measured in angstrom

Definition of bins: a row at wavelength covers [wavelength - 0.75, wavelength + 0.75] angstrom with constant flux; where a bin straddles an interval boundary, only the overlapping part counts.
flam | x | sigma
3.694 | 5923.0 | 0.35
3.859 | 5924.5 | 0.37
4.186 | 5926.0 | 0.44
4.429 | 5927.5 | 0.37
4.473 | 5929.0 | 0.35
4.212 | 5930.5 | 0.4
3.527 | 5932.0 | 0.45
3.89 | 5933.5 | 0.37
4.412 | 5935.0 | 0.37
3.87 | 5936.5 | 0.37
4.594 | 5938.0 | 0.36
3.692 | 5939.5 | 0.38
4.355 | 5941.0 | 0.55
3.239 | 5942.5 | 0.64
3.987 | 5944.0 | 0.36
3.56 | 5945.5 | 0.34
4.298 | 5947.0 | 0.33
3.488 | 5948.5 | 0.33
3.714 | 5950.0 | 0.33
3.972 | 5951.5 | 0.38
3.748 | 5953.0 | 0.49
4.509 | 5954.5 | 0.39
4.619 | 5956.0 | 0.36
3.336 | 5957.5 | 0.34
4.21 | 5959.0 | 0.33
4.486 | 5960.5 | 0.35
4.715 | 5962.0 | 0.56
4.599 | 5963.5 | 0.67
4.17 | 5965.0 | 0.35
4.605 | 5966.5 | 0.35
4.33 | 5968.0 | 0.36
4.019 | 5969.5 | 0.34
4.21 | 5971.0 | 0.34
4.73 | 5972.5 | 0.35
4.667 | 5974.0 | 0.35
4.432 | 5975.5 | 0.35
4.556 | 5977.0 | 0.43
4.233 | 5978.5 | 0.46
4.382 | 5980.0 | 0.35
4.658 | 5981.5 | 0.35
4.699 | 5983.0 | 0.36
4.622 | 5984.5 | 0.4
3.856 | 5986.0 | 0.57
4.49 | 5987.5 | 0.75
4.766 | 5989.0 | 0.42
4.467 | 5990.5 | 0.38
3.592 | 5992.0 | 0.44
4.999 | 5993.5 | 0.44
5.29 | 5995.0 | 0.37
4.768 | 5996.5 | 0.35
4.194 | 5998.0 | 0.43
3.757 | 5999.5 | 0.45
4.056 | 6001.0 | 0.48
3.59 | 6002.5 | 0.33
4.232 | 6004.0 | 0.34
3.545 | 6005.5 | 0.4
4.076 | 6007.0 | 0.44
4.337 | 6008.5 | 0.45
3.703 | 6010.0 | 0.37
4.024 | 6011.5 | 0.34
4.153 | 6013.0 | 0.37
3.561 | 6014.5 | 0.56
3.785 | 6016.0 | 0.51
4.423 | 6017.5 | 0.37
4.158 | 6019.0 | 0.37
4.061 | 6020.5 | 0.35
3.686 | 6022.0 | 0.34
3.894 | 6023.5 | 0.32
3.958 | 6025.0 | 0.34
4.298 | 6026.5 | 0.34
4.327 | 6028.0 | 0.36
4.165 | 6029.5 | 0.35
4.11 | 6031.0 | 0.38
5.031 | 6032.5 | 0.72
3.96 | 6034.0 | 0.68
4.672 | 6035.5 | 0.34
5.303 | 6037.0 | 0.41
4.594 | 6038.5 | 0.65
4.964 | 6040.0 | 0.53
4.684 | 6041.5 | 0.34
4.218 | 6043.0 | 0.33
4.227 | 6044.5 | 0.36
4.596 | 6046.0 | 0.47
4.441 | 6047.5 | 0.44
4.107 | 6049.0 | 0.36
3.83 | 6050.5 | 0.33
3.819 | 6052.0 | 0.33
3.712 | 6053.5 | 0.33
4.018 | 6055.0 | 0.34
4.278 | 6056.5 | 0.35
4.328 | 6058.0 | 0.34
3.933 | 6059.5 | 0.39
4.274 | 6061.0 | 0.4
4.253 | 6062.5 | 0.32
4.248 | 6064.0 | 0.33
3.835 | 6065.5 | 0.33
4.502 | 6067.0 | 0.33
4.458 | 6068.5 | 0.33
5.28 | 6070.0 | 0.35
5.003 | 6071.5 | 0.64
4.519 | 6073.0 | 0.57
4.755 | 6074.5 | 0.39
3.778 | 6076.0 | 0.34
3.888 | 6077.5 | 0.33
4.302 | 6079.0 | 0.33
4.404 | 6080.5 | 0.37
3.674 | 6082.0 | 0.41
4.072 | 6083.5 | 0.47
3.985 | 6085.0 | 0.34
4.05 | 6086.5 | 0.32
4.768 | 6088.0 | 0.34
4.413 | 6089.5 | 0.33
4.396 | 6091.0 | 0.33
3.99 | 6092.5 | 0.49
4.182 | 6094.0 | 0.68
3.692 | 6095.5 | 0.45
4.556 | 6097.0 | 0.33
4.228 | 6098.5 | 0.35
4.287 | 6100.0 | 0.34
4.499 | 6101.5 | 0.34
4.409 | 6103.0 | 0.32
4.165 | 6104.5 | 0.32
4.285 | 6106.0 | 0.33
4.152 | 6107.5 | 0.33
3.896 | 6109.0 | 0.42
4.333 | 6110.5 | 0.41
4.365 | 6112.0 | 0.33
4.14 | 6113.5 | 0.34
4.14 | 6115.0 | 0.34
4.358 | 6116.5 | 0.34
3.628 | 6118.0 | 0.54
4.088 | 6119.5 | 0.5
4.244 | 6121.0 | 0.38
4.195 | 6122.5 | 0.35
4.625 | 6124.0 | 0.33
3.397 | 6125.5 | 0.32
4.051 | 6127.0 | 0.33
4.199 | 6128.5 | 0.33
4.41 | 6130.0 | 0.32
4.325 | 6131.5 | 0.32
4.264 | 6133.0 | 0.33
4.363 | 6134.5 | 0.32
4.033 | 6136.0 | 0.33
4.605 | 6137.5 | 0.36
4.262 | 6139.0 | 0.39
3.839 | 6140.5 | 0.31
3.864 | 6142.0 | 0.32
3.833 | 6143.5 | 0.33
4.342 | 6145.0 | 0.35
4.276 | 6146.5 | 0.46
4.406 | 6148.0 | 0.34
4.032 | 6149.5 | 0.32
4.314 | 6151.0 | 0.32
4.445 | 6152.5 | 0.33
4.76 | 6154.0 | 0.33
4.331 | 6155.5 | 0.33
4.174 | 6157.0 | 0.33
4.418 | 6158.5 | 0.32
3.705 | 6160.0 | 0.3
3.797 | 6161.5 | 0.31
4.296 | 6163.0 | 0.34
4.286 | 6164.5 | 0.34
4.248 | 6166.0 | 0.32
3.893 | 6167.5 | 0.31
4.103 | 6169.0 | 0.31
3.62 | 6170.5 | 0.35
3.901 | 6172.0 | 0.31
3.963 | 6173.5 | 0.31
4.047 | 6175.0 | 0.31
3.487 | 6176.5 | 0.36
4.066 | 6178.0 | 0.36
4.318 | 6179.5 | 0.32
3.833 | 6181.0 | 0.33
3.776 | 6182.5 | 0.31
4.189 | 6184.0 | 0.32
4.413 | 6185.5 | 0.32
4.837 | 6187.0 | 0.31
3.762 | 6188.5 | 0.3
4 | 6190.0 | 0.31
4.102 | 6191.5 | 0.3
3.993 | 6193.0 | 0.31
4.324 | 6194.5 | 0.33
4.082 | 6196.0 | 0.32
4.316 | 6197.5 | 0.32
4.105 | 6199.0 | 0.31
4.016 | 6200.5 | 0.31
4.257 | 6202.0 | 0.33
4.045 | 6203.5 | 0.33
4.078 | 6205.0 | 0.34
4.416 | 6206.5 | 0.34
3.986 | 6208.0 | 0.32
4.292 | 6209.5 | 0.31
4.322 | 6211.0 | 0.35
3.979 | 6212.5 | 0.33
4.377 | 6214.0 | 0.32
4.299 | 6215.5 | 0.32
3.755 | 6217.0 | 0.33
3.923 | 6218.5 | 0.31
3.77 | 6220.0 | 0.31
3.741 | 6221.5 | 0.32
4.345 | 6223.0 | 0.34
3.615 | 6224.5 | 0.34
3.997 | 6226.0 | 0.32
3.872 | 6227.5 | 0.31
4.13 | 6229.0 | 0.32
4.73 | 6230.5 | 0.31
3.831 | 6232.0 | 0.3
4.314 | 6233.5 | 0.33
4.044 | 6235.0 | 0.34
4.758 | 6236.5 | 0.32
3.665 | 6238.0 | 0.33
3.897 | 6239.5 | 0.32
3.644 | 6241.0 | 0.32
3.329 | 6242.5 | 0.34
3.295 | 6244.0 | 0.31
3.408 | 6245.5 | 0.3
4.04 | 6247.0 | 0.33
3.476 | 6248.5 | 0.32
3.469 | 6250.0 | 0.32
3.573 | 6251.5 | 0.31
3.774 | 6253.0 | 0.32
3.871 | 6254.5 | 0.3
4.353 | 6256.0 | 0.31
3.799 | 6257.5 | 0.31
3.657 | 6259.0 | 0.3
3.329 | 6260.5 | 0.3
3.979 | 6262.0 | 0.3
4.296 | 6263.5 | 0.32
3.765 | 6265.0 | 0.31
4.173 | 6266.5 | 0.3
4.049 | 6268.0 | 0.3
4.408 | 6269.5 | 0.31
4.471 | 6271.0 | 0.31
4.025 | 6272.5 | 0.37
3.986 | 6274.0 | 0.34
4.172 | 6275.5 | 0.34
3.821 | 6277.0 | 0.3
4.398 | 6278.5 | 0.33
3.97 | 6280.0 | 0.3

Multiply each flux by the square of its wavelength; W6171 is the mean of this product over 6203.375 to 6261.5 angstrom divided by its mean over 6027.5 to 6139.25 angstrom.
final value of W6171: 1.0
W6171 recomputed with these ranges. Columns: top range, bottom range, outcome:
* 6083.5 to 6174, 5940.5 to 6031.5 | 1.05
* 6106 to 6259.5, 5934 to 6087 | 1.02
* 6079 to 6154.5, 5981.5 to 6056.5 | 1.02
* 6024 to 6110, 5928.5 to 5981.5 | 1.07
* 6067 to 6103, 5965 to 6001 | 1.01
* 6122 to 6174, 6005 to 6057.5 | 1.03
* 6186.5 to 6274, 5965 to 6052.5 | 1.00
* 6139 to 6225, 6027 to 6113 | 0.99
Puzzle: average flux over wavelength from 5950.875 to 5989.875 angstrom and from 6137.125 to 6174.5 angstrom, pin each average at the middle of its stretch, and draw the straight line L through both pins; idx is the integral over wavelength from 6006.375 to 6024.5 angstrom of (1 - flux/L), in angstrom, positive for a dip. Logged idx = 1.4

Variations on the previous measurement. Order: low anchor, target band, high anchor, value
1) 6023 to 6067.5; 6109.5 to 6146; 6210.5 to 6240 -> 0.2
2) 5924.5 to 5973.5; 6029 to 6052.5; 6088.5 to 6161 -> -1.5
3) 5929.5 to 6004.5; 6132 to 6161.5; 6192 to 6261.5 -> -1.2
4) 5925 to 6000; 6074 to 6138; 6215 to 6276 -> -1.7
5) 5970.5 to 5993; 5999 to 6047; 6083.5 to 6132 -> 1.8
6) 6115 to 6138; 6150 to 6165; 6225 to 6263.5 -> -0.6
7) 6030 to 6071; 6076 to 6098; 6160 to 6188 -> 0.6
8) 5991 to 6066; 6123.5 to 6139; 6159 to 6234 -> -0.4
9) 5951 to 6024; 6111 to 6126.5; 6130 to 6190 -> 0.2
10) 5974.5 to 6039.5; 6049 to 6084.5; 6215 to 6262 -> -0.5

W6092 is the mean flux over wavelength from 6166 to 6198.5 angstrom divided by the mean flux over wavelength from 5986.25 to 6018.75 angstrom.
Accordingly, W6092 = 1.0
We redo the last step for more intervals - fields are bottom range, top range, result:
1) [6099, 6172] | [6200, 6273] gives 0.95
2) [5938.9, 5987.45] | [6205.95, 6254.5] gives 0.93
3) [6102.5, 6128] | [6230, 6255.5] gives 0.92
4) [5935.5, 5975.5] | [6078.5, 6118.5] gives 1.01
